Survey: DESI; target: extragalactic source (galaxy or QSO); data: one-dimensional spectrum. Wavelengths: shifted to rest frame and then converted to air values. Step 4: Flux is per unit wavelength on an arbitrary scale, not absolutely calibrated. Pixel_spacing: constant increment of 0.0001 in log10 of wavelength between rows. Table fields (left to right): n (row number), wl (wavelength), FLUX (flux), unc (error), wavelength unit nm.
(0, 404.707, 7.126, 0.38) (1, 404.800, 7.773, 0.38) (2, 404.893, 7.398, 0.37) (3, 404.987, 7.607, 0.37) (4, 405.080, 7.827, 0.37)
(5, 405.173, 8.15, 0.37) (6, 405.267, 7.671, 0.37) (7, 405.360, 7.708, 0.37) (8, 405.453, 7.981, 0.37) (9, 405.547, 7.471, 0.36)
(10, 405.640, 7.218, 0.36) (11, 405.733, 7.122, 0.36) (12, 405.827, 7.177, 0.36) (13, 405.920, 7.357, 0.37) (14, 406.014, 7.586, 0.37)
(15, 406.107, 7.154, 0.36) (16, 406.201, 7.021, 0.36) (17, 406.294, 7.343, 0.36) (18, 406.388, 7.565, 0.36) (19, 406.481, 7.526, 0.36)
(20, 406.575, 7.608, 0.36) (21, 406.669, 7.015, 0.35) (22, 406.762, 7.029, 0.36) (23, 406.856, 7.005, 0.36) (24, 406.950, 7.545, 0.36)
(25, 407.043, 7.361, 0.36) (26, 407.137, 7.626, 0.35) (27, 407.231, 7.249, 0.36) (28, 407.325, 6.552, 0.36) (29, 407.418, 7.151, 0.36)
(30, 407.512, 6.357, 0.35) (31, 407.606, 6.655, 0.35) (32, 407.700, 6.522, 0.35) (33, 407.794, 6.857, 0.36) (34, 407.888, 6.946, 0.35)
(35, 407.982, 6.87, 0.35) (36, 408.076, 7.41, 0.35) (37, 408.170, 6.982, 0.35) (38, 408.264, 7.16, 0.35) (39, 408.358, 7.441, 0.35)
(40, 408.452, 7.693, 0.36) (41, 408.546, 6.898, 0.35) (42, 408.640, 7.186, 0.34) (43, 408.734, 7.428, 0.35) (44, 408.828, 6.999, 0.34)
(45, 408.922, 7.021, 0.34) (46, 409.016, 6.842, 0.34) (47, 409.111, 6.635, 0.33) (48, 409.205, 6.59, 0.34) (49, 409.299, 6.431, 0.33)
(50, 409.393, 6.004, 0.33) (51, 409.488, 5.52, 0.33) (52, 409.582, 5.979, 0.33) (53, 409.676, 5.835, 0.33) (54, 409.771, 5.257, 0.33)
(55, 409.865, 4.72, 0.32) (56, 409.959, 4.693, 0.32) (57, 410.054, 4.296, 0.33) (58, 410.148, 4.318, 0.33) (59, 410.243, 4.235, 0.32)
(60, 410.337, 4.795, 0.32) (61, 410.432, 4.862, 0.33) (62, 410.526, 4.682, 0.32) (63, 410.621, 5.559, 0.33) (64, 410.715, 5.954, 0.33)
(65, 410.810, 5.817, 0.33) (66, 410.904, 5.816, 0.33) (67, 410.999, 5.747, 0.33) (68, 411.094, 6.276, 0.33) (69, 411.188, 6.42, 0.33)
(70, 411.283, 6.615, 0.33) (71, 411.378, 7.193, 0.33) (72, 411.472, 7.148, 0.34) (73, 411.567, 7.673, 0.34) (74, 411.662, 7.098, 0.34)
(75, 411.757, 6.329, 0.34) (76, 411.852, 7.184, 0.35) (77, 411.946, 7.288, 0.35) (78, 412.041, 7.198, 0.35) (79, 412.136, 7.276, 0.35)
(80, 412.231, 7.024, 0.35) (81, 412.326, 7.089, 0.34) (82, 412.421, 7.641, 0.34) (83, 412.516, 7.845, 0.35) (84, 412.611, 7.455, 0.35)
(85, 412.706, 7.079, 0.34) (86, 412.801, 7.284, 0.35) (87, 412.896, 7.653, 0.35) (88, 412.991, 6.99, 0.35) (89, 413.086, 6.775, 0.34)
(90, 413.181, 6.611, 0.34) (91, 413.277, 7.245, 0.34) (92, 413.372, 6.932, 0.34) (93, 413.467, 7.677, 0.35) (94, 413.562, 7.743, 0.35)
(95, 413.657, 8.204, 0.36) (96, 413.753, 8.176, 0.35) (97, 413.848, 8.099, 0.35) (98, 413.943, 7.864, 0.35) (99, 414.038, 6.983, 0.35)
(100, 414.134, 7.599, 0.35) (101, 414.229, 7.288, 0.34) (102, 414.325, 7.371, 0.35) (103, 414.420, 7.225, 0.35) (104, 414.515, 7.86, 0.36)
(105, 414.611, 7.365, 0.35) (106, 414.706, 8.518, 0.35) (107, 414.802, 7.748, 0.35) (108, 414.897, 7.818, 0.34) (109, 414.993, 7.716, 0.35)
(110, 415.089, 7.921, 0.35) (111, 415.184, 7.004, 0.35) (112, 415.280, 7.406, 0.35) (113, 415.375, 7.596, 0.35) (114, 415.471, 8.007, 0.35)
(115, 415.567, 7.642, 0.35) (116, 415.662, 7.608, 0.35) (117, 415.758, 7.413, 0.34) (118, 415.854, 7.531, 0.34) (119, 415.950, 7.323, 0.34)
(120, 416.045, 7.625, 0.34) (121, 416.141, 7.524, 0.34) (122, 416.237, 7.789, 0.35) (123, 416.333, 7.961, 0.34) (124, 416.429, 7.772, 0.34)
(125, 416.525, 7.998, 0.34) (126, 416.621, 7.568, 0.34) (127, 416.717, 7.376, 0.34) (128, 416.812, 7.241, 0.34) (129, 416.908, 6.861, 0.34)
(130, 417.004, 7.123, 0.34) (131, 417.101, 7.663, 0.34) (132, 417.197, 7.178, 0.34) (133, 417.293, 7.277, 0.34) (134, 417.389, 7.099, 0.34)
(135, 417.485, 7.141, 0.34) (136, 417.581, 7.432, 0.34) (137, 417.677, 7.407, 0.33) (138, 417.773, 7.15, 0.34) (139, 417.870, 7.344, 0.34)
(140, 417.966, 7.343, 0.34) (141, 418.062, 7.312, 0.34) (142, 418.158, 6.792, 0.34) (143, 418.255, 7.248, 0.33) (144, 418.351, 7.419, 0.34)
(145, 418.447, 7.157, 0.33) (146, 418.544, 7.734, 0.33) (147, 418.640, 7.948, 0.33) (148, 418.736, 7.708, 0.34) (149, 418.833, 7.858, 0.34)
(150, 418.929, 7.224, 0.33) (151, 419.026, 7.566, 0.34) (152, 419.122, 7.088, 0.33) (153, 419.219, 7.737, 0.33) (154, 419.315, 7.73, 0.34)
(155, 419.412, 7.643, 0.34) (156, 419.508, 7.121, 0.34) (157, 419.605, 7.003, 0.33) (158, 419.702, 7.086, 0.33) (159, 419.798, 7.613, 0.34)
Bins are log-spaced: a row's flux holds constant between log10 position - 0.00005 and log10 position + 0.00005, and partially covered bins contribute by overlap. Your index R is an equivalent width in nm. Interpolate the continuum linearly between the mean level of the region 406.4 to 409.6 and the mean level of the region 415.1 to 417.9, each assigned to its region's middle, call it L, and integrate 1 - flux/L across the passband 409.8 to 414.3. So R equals 0.348 nm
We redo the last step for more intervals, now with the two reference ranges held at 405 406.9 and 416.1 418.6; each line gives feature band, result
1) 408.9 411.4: 0.58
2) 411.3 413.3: 0.06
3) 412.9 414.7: -0.02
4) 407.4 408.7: 0.07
